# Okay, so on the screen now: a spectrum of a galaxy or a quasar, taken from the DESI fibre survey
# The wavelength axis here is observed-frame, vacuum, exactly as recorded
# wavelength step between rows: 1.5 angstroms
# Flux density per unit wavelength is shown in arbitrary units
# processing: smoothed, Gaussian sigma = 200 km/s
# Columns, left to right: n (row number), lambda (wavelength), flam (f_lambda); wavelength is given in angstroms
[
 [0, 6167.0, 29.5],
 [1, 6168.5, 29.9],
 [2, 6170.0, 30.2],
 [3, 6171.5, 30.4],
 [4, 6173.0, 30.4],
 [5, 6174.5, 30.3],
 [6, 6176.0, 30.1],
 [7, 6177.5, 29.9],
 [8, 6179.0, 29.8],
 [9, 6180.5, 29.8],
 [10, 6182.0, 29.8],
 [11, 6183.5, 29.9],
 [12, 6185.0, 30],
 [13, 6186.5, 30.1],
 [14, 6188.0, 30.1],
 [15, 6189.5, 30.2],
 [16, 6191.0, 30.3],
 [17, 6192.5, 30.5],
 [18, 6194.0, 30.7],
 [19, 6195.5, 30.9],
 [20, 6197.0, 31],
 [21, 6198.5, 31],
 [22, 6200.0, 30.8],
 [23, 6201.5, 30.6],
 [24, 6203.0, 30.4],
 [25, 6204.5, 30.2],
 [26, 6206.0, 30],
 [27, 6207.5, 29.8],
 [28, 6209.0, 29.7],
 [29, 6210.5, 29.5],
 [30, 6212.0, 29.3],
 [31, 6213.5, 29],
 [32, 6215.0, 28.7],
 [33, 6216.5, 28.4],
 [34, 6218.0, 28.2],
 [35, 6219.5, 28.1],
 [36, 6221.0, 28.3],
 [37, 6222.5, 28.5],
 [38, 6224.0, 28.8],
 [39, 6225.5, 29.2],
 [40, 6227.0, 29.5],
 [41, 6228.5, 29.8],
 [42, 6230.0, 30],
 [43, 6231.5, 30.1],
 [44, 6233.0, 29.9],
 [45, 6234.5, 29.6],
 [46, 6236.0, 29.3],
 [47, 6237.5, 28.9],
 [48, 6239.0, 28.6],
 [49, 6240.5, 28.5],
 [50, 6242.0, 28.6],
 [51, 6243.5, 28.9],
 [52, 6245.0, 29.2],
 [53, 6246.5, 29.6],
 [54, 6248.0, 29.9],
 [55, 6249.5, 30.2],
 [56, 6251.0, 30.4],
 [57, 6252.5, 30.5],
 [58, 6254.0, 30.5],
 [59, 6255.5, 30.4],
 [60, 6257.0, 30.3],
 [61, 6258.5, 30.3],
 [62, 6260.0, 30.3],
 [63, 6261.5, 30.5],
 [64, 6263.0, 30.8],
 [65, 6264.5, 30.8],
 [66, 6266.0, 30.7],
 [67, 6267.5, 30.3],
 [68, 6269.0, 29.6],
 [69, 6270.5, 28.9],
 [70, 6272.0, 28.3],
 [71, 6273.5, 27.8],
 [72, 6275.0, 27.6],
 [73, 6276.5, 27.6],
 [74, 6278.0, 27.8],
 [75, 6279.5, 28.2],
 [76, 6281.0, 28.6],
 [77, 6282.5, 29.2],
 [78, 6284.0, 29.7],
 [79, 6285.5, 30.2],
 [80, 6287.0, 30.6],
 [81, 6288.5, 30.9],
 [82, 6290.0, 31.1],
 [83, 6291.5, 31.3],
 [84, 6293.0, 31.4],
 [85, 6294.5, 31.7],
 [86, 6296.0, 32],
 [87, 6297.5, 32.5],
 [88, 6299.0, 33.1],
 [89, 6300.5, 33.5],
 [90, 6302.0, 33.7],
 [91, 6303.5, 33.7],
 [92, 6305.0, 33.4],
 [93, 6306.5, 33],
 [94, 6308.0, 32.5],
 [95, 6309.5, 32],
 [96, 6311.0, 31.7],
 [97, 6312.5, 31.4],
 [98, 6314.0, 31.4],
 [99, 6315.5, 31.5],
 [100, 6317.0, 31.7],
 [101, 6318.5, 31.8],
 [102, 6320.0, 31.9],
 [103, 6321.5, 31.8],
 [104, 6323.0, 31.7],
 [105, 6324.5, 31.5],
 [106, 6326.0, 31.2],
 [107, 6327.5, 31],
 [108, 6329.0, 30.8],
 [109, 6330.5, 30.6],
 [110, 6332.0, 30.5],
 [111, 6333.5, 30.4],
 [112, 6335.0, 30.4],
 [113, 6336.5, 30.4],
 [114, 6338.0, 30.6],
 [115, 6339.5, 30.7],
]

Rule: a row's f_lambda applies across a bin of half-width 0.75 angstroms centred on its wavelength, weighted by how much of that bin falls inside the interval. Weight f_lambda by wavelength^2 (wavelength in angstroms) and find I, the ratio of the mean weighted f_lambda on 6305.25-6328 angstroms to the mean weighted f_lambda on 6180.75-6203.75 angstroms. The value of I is 1.09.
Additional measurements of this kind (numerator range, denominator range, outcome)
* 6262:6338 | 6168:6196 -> 1.06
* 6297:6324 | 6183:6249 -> 1.13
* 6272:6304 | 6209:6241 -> 1.07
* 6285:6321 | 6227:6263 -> 1.10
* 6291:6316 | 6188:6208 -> 1.10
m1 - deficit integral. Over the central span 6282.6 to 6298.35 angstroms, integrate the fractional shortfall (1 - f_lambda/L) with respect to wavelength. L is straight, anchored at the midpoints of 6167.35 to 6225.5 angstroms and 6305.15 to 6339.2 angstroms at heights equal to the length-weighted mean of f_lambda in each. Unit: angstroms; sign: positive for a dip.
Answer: 0.0 angstroms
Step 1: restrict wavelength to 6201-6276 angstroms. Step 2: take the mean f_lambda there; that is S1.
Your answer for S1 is 29.5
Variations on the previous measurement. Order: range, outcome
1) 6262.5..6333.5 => 30.9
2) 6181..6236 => 29.7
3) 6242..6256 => 29.9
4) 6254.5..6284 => 29.4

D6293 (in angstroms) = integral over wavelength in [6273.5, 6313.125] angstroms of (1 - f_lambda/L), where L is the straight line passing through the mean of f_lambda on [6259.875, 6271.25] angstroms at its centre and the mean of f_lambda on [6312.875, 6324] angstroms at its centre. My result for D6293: 0.0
